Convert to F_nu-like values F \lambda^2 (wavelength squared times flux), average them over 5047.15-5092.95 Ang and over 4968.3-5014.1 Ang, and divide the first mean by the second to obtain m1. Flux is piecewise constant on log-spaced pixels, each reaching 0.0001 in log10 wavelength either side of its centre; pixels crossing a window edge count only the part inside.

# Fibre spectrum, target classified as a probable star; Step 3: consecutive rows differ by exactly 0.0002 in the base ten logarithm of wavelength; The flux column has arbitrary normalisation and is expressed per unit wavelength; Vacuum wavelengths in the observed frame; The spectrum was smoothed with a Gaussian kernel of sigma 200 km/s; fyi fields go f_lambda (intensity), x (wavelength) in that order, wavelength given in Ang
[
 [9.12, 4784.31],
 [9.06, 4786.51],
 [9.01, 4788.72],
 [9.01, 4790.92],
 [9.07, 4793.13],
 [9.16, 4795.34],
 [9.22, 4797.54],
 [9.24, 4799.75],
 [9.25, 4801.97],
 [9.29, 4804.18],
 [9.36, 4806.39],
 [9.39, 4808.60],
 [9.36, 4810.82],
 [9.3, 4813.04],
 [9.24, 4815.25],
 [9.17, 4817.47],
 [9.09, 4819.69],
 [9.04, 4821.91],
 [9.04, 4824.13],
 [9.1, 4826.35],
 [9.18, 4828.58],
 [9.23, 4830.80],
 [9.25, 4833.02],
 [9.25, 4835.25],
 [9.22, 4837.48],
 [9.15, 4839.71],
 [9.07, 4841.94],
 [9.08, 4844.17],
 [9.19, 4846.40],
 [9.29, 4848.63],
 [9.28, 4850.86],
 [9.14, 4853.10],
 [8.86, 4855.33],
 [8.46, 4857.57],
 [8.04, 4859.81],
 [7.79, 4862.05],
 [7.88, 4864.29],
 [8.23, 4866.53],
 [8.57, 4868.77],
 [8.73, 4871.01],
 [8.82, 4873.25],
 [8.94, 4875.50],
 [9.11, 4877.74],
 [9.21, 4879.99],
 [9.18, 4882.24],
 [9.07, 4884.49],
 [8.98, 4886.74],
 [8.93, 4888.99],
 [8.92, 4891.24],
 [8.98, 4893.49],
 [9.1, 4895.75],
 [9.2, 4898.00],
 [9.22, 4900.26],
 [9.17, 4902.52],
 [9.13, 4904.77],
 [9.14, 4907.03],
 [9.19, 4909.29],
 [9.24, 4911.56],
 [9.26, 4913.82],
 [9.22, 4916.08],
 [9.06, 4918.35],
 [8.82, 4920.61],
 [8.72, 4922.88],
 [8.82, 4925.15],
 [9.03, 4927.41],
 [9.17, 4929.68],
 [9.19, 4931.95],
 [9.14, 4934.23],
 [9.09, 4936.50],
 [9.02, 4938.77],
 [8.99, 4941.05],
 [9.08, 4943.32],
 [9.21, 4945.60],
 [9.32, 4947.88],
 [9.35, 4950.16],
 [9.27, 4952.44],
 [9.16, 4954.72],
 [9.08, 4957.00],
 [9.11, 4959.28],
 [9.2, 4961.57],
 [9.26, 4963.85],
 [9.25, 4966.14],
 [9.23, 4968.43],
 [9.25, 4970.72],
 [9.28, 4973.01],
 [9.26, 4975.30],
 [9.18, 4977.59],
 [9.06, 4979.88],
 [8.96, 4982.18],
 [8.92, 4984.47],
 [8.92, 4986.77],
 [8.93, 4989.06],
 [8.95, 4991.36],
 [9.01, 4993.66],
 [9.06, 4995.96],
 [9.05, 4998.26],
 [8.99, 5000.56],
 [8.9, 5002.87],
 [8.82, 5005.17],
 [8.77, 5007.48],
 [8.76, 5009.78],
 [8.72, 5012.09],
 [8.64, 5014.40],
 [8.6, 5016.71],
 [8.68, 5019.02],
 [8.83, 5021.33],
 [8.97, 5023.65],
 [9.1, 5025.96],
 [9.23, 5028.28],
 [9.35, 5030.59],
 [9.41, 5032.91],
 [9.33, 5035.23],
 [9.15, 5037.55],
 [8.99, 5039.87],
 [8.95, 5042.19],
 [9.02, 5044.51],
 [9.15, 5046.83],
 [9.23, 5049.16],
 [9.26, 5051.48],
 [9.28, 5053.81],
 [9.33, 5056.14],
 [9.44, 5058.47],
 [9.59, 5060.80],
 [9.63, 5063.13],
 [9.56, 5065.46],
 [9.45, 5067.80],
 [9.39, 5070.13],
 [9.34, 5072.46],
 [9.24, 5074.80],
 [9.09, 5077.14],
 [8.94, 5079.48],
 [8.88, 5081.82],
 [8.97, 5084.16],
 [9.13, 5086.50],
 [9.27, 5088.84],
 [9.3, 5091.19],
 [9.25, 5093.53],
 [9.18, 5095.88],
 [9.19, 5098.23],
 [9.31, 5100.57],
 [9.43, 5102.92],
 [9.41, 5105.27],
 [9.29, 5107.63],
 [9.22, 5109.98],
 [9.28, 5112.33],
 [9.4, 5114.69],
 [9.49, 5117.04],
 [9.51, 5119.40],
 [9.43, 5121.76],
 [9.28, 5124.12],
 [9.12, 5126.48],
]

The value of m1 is 1.06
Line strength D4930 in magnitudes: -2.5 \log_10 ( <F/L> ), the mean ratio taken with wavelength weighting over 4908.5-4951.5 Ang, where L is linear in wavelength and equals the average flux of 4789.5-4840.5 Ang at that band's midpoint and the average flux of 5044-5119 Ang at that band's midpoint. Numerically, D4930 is 0.02 mag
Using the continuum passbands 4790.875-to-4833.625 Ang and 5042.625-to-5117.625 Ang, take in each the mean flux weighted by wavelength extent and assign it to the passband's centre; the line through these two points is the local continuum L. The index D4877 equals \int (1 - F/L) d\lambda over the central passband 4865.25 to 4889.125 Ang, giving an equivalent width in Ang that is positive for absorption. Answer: 0.9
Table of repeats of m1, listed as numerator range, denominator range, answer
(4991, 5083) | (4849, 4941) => 1.08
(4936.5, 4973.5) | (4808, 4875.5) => 1.08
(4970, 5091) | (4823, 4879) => 1.10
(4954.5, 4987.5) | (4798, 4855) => 1.05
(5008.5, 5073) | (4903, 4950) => 1.05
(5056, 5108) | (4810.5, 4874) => 1.15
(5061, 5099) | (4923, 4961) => 1.07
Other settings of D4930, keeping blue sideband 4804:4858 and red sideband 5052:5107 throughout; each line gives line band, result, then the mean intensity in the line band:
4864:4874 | 0.086 mag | 8.49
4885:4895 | 0.028 mag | 8.97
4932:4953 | 0.007 mag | 9.16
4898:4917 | 0.001 mag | 9.2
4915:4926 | 0.034 mag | 8.92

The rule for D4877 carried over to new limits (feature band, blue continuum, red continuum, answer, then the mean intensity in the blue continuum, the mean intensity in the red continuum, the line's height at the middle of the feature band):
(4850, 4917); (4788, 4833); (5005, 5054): 1.71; 9.19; 9.01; 9.13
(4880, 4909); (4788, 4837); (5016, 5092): 0.31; 9.2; 9.19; 9.19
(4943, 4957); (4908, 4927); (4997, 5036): -0.34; 9.04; 8.95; 9.01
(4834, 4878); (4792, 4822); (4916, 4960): 1.82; 9.23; 9.09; 9.18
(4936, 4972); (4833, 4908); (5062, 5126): -0.48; 8.92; 9.29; 9.06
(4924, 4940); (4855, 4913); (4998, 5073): -0.23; 8.85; 9.12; 8.94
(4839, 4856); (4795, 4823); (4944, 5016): 0.11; 9.24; 9.06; 9.2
